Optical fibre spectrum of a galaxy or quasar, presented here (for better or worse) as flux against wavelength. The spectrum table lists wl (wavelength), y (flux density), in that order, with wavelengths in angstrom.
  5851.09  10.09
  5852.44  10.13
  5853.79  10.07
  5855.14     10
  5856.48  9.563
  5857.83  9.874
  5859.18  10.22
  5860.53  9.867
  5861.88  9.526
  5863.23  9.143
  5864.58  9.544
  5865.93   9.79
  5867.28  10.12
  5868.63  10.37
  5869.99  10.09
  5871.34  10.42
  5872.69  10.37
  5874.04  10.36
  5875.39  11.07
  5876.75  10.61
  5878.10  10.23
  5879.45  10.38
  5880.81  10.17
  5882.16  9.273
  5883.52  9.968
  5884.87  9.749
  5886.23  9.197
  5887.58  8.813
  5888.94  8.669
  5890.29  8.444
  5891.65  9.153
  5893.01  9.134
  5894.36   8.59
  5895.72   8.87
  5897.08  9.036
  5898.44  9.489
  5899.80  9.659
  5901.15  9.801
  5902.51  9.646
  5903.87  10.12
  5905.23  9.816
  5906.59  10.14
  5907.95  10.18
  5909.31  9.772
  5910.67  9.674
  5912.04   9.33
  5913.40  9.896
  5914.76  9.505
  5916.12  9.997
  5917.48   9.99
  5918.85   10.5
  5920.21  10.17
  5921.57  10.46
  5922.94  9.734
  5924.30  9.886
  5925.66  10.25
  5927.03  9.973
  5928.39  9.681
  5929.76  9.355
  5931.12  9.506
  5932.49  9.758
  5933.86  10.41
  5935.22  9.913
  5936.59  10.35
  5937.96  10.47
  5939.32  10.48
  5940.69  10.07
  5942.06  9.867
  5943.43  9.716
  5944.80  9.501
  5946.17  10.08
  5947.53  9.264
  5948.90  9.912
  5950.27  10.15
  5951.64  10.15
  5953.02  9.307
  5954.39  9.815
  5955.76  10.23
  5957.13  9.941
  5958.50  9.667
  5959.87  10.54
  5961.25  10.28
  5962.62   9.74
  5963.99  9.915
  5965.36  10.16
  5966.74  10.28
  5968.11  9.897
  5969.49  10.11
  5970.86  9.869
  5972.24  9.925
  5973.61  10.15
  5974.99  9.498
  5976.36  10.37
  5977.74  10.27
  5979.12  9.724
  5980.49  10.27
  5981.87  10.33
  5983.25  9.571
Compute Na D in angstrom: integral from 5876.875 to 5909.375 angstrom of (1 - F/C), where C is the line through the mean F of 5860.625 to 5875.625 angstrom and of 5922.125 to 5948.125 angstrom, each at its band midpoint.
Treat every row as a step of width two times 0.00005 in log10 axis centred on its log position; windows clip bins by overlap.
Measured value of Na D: 1.5 angstrom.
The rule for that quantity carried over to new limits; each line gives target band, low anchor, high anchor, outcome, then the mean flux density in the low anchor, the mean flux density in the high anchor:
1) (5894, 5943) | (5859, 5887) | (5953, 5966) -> 0.76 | 10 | 10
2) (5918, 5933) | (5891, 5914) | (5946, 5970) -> -0.34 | 9.55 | 9.97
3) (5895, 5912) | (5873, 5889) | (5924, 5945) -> 0.47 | 9.93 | 9.96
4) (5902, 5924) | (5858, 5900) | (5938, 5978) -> -0.27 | 9.69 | 9.98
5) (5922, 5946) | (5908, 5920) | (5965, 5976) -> -0.09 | 9.86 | 9.99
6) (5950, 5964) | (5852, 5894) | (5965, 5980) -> 0.02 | 9.81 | 10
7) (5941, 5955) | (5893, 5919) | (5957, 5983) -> 0.18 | 9.65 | 10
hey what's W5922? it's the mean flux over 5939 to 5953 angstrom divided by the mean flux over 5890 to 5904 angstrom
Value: 1.07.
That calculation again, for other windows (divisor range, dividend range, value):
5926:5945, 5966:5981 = 1.01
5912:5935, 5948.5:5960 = 1.00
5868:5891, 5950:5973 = 1.01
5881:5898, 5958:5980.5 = 1.10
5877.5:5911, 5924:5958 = 1.04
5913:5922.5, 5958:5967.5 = 1.00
